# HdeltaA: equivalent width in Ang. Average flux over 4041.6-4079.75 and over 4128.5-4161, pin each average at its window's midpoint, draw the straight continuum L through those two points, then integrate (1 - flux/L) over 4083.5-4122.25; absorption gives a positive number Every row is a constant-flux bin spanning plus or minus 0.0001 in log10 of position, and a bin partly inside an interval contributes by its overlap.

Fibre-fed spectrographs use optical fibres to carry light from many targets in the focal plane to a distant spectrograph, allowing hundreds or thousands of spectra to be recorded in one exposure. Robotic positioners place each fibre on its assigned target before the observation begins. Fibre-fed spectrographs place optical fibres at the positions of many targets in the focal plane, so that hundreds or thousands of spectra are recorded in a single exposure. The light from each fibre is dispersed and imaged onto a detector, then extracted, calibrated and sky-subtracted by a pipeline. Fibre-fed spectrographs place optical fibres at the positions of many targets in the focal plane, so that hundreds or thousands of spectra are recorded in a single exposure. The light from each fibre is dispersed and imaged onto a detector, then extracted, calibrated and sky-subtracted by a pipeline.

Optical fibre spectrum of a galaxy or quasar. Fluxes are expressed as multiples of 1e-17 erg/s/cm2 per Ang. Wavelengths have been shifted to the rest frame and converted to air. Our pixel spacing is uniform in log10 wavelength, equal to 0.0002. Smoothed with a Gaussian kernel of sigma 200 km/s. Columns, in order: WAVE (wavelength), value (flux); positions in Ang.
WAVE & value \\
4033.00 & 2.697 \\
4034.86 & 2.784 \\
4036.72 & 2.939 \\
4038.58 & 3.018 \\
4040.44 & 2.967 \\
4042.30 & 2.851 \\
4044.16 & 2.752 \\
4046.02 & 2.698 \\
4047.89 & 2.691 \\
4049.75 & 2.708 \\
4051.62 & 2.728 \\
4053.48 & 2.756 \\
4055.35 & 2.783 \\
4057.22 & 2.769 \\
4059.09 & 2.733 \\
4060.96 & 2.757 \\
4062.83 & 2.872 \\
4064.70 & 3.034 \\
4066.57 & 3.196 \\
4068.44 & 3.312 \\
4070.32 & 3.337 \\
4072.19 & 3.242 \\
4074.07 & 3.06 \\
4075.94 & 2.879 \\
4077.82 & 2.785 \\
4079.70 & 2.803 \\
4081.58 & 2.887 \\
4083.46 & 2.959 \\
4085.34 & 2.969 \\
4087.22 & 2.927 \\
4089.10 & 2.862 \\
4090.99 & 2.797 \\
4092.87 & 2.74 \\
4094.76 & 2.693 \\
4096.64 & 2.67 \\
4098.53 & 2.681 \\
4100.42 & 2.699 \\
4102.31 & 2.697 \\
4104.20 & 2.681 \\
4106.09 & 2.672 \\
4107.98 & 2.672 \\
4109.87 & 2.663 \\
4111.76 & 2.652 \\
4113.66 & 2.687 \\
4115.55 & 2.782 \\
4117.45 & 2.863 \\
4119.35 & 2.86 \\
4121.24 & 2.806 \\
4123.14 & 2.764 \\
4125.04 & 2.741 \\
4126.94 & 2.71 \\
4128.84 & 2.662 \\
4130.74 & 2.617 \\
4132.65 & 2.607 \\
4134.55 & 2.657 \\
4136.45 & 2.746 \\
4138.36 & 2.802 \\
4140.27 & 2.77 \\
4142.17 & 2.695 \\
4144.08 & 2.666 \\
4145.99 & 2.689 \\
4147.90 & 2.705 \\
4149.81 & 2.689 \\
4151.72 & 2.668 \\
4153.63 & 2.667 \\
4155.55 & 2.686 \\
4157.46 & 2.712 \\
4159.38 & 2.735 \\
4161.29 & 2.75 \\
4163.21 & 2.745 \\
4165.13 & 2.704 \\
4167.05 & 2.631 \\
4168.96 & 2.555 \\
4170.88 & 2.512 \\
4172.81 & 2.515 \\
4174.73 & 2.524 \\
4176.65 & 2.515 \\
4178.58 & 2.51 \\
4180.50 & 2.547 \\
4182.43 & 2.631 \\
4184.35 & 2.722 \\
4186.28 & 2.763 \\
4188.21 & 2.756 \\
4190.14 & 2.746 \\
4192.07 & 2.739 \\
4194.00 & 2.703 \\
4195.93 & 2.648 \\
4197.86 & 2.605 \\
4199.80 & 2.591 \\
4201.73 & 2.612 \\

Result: 0.50 Ang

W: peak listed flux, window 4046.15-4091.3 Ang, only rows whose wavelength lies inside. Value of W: 3.337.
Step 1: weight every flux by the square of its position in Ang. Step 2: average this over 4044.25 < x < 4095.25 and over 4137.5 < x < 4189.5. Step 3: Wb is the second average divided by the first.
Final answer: 1.0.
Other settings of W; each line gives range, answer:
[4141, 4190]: 2.763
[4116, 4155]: 2.863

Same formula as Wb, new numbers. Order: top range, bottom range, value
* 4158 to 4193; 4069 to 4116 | 0.98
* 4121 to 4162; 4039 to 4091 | 0.97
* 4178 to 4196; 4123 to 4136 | 1.03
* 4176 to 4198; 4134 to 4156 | 1.00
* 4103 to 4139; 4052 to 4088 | 0.94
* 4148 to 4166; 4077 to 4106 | 1.00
